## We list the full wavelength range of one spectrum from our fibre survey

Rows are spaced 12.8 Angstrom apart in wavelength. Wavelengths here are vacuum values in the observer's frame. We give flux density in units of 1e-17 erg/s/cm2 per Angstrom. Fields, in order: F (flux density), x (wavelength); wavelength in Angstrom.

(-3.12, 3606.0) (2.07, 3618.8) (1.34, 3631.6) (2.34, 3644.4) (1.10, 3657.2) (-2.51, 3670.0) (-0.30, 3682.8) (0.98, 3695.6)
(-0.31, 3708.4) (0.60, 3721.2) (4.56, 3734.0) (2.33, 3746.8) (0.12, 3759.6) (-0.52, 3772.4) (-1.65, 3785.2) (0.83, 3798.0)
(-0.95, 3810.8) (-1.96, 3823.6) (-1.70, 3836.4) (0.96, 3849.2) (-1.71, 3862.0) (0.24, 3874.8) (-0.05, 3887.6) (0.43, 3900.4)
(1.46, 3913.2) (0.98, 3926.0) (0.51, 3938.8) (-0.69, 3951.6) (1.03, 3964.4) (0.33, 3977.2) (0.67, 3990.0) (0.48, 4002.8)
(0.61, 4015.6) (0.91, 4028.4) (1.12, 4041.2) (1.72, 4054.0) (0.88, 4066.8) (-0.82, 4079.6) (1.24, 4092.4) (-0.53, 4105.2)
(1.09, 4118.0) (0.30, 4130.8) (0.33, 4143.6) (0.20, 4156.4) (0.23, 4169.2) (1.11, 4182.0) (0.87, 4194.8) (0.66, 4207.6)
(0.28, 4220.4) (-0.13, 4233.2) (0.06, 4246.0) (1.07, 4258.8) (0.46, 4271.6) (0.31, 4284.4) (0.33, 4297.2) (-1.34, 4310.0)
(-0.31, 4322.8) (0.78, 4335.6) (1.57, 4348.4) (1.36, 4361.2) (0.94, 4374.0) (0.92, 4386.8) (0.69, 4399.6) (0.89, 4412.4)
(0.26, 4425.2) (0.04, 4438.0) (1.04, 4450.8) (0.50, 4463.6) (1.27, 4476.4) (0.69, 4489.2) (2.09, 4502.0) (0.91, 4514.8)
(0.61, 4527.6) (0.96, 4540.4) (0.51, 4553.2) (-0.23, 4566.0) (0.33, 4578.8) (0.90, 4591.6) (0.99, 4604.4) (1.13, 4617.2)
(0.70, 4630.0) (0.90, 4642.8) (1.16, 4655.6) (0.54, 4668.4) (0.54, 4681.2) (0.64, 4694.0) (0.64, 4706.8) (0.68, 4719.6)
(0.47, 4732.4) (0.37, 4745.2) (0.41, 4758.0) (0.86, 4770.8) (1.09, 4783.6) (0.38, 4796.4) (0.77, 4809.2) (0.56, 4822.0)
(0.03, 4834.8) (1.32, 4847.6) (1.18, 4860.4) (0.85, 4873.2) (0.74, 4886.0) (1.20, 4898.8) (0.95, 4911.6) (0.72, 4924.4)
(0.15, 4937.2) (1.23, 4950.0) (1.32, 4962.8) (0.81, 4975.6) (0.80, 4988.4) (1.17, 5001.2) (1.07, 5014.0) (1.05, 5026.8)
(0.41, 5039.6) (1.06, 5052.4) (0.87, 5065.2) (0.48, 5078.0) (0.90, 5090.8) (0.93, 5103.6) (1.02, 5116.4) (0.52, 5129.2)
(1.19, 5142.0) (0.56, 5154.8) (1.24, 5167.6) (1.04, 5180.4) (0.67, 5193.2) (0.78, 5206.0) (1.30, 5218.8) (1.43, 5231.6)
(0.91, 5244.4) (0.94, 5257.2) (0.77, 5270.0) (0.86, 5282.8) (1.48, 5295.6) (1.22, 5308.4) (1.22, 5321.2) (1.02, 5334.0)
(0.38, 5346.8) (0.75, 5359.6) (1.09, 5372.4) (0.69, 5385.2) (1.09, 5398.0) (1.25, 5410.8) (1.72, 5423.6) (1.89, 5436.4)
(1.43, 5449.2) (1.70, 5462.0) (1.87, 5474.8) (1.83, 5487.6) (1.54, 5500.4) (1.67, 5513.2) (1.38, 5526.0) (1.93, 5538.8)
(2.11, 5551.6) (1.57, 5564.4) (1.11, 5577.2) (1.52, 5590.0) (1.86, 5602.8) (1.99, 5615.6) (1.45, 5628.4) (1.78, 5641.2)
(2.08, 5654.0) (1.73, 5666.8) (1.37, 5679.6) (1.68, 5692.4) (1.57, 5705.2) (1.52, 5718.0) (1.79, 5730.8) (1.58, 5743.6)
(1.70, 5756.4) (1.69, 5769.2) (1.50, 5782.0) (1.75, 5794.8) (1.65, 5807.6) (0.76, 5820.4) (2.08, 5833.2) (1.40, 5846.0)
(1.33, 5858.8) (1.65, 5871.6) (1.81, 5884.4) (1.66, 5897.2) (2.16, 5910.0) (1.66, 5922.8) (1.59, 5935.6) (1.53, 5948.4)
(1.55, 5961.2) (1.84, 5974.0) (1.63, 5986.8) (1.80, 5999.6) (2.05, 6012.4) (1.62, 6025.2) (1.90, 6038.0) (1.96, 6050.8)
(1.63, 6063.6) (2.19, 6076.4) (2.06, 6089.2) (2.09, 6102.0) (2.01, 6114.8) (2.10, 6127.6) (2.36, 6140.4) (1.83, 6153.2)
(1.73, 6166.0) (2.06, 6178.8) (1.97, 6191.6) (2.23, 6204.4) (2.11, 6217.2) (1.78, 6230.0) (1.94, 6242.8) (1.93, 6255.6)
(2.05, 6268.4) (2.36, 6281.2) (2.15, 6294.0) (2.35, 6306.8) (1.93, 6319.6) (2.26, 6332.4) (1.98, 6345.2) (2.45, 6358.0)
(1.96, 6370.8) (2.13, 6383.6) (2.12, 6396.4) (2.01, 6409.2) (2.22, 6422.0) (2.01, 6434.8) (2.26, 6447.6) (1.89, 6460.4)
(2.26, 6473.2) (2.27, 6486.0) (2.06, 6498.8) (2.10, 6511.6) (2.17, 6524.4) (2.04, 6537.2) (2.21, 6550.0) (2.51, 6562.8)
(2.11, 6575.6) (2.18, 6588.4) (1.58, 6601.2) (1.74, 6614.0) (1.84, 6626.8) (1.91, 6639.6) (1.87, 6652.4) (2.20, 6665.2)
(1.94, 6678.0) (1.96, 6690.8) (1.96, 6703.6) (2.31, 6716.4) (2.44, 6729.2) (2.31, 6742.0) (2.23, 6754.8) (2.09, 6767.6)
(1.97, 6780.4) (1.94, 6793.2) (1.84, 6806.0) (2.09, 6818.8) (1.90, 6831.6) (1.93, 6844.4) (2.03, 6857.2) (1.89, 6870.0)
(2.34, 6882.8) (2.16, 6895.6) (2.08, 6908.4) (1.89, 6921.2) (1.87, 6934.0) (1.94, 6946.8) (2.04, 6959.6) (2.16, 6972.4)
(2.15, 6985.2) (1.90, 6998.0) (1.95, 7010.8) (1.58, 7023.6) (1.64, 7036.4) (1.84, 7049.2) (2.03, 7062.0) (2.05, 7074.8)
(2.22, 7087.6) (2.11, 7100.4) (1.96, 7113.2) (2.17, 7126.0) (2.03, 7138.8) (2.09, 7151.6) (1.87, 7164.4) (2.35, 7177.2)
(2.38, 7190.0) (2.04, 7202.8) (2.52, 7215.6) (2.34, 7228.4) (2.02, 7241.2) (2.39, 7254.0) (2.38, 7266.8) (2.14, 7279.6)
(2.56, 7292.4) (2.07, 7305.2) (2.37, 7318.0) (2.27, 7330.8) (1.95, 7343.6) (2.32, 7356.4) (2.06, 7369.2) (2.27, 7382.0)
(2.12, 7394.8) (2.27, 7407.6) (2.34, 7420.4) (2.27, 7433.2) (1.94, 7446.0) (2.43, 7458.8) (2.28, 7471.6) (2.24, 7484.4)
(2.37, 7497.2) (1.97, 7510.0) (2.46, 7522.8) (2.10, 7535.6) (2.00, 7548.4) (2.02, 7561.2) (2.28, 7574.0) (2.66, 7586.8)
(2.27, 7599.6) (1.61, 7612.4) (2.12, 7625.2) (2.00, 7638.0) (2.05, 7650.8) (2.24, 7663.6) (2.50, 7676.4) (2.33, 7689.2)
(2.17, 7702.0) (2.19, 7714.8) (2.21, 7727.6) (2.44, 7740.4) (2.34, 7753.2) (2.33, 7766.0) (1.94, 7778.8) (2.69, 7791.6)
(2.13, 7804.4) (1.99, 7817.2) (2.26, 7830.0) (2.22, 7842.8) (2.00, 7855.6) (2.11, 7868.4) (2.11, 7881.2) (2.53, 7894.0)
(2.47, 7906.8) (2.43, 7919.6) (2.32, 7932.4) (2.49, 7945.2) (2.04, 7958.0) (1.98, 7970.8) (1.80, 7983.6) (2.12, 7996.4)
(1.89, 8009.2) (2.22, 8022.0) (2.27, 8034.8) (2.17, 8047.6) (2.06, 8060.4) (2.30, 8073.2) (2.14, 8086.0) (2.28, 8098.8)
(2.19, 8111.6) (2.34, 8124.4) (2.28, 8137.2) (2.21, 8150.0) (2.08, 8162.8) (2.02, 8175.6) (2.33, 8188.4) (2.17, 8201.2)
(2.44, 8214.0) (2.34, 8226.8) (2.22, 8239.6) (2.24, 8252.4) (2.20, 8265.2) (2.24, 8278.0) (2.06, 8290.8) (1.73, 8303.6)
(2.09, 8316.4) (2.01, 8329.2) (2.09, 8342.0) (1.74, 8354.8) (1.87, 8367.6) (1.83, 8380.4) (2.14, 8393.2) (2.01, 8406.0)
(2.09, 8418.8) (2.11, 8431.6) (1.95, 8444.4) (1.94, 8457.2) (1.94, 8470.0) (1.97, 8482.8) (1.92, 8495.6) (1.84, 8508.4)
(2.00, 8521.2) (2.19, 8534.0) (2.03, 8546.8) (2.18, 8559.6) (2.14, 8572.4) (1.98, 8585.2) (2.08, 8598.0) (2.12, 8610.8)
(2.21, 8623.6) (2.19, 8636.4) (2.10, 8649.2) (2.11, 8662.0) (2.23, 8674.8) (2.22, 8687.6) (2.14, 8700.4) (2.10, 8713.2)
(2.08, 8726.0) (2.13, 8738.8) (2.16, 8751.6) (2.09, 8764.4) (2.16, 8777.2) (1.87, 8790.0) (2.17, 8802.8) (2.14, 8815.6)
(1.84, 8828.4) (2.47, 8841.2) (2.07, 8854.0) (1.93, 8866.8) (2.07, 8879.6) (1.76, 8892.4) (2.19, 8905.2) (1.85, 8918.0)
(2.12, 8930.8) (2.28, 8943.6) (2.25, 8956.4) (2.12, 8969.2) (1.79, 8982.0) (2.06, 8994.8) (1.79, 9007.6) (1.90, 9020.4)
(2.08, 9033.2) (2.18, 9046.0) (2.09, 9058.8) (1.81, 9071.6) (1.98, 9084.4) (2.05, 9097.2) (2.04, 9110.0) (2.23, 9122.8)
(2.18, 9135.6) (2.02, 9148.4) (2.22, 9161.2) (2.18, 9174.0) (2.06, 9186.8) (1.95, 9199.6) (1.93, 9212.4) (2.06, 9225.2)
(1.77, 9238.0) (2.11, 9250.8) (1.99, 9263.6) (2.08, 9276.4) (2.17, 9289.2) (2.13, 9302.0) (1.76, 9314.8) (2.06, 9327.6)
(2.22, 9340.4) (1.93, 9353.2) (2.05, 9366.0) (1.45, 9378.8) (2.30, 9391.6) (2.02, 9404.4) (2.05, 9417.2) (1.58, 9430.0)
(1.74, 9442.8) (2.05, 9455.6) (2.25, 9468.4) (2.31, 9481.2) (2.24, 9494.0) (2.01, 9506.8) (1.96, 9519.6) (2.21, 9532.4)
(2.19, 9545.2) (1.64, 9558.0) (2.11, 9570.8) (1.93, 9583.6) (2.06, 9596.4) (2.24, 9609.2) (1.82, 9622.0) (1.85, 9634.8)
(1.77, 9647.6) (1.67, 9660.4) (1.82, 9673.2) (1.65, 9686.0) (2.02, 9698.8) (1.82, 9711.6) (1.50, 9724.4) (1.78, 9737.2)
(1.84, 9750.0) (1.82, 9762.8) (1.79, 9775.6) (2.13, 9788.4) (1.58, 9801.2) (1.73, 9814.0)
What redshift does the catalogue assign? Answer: 0.36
